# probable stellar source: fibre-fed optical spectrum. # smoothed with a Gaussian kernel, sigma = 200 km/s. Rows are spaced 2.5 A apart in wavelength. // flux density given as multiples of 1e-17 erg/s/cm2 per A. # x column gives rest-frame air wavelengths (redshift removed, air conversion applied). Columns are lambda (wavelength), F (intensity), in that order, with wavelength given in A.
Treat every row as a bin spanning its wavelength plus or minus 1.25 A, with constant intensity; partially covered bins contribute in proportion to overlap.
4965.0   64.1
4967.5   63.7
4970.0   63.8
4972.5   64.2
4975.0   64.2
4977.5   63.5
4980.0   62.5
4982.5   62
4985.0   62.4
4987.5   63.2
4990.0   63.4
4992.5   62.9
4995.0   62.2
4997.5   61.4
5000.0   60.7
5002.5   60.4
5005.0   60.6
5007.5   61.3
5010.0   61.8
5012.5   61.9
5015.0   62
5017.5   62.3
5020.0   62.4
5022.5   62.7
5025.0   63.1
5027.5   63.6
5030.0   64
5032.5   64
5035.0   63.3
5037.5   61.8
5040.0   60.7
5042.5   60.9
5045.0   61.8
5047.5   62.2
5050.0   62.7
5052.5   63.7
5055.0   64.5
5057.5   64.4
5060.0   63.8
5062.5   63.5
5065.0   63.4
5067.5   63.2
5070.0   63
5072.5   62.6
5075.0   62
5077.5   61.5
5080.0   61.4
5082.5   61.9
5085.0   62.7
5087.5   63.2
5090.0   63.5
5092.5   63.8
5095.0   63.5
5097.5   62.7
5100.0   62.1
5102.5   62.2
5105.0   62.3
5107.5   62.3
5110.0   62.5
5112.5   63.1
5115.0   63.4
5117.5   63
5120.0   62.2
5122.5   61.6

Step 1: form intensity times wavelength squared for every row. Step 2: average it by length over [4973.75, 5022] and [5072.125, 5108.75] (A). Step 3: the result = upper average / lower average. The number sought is 1.04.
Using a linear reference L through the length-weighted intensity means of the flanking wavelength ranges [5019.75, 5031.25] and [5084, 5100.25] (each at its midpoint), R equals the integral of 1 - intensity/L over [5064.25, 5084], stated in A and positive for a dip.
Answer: 0.3 A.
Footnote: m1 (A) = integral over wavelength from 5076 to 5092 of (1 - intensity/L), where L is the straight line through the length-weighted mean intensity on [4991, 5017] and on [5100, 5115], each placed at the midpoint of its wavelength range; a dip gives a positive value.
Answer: 0.0 A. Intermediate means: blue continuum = 61.6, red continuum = 62.5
